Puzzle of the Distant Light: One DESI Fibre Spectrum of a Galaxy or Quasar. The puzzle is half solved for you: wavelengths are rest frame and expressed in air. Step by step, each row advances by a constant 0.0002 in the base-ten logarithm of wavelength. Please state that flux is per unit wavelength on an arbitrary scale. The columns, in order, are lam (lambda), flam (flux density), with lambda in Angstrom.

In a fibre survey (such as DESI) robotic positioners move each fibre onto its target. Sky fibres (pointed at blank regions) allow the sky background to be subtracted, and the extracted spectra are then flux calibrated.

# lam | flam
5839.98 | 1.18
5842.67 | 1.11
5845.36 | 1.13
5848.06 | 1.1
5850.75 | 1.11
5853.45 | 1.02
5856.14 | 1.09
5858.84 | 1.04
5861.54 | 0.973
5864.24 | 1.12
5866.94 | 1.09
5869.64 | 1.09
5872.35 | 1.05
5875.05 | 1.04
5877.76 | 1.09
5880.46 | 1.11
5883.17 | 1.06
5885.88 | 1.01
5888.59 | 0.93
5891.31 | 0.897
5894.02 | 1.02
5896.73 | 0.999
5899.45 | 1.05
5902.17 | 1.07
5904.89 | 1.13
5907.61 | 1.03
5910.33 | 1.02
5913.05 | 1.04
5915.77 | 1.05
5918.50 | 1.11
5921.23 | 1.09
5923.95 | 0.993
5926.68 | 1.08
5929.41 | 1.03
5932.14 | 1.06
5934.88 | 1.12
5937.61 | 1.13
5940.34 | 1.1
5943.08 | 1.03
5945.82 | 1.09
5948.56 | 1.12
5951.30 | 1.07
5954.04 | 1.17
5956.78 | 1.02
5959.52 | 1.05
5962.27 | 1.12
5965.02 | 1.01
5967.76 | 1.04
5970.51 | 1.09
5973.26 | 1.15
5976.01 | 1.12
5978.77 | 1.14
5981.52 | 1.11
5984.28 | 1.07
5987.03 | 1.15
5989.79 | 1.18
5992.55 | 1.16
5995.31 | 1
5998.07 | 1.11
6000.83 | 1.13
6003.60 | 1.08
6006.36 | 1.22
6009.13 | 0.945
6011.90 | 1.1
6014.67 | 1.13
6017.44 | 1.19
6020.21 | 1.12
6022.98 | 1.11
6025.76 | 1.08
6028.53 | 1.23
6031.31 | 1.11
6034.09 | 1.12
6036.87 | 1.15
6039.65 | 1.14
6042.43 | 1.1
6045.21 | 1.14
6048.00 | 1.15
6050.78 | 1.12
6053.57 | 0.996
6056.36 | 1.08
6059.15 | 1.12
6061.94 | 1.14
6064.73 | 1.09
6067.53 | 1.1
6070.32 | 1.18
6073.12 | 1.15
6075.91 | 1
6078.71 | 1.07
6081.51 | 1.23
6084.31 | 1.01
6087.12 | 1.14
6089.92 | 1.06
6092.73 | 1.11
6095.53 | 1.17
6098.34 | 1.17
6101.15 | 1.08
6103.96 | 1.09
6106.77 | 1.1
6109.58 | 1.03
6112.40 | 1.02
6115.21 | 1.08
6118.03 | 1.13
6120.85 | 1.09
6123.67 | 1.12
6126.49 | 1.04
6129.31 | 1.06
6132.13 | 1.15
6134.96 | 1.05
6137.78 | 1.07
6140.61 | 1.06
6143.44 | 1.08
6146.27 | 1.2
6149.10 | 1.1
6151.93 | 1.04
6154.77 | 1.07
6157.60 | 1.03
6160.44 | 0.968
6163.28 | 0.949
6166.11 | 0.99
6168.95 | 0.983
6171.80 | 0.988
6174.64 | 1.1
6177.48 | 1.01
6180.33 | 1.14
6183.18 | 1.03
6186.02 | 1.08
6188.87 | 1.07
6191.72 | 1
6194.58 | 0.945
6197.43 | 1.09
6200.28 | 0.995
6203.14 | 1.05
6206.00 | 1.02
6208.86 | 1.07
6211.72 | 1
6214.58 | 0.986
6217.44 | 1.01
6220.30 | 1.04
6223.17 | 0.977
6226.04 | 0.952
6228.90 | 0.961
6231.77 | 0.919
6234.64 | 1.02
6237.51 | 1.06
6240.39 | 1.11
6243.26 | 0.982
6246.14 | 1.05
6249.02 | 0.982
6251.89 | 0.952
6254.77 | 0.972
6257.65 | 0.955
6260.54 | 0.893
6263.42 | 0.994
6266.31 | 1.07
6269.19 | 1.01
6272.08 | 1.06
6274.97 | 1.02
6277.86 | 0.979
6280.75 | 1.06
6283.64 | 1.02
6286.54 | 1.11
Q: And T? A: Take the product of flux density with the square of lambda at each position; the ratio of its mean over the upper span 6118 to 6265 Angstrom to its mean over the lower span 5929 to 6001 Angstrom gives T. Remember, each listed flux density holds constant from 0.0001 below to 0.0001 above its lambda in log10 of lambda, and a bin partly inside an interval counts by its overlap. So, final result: 1.01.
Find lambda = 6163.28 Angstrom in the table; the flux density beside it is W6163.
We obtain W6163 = 0.949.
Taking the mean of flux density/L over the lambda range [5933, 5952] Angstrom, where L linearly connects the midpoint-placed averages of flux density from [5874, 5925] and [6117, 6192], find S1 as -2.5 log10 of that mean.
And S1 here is -0.052 mag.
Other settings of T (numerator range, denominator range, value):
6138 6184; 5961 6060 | 0.99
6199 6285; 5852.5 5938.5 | 1.07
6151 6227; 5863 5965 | 1.05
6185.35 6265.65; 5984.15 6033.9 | 0.96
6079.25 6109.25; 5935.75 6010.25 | 1.05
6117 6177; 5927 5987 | 1.04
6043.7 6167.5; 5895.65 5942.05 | 1.09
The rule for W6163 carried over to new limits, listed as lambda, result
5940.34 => 1.1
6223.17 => 0.977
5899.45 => 1.05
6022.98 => 1.11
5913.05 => 1.04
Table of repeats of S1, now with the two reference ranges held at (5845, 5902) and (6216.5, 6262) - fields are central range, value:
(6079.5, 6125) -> -0.09 mag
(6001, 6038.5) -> -0.10 mag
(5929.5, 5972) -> -0.05 mag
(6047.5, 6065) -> -0.08 mag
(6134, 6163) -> -0.06 mag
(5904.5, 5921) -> -0.02 mag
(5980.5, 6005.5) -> -0.09 mag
